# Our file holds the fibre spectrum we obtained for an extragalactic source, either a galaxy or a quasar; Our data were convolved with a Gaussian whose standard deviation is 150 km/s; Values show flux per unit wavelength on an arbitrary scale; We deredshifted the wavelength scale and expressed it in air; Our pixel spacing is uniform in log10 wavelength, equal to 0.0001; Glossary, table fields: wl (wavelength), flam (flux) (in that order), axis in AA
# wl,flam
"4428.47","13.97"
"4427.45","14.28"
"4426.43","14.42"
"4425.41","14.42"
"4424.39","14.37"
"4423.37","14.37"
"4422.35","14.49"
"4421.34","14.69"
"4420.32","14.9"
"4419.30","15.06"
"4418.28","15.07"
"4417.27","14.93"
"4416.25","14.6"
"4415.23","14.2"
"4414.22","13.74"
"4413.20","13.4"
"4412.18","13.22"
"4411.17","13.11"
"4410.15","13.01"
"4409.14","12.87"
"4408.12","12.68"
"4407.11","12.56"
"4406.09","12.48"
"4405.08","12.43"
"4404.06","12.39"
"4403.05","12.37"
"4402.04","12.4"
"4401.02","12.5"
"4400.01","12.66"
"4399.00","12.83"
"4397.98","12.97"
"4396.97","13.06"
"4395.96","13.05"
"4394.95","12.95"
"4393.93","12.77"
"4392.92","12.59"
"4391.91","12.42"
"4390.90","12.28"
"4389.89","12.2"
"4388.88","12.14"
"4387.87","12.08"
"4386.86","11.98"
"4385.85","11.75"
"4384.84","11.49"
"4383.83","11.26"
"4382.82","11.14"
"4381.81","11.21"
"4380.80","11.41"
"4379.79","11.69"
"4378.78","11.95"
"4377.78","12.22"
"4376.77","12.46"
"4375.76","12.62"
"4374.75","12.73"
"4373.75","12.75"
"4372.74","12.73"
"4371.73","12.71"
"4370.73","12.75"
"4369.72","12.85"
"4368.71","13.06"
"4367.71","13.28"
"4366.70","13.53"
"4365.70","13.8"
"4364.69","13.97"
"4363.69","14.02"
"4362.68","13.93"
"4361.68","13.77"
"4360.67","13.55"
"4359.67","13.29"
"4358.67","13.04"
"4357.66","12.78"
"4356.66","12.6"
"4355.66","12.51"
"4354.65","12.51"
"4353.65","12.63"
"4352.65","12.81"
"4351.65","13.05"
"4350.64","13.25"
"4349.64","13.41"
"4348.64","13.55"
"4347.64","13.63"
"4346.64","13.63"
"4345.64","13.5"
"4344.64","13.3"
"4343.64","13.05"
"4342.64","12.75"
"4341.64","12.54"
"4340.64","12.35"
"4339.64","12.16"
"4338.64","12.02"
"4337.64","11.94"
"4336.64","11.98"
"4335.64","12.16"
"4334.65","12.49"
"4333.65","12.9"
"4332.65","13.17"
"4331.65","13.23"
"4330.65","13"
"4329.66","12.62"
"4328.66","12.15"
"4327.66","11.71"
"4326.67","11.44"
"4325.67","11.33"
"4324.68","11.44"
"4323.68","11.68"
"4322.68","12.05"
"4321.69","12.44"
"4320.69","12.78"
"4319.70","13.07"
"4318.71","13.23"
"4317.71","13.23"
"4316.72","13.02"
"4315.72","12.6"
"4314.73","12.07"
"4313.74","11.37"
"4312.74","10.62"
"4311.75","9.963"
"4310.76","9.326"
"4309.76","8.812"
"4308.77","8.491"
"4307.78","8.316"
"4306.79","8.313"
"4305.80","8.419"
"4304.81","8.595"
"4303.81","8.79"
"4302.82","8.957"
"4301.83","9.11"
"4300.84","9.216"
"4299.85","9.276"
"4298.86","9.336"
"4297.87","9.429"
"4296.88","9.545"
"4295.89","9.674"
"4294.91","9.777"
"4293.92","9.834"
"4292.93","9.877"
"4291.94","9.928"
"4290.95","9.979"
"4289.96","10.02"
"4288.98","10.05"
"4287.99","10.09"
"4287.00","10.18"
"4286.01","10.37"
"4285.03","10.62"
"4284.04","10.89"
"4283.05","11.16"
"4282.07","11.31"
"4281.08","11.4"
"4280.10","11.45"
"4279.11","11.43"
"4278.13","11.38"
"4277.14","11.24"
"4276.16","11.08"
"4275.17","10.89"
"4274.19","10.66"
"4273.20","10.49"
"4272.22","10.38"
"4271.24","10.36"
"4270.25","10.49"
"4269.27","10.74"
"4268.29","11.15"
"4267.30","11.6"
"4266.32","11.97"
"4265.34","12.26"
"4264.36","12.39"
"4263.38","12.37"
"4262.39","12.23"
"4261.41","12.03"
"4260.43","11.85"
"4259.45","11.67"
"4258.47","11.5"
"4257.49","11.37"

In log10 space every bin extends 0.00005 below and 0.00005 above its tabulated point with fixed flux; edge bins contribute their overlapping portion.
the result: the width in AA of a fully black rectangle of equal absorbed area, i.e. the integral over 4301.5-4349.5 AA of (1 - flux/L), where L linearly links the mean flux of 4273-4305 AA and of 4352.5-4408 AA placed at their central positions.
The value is -2.1 AA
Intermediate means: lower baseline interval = 10.2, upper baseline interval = 12.6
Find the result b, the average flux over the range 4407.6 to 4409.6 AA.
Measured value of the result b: 12.8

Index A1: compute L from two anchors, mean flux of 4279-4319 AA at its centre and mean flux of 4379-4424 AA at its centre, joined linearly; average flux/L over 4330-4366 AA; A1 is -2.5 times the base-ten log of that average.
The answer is -0.14 mag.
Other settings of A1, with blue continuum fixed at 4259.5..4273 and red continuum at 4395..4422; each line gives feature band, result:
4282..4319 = 0.19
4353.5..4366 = -0.05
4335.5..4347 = -0.01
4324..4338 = 0.01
